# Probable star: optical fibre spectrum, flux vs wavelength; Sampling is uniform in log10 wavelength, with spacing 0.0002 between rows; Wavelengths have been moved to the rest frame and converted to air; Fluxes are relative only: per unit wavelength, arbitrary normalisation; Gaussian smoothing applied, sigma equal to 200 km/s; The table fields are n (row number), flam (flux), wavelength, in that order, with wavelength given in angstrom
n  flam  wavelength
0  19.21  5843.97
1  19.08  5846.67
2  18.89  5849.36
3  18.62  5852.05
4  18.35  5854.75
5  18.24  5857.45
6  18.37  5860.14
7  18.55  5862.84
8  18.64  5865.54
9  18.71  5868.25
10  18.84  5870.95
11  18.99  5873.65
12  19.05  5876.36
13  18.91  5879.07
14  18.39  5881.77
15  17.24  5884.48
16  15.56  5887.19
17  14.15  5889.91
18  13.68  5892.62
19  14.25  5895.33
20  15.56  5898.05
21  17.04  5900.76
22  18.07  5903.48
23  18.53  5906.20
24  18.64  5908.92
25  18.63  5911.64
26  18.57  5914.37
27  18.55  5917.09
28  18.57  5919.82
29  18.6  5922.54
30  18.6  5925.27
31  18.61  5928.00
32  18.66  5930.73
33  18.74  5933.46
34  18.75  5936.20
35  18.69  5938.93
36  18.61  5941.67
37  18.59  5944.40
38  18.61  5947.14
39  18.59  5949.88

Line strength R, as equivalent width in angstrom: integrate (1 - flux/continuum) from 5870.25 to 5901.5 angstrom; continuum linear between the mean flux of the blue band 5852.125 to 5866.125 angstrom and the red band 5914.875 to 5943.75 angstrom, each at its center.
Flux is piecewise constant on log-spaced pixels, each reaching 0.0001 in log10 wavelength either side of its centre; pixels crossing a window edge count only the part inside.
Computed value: 2.96 angstrom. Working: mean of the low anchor 18.4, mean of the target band 16.8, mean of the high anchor 18.6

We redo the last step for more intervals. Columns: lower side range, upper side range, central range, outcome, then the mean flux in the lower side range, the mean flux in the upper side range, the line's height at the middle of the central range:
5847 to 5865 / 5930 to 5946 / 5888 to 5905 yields 2.85 angstrom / 18.6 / 18.7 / 18.6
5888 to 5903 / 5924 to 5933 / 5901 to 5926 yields -2.11 angstrom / 15.1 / 18.6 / 17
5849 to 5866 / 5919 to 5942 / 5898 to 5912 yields 0.54 angstrom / 18.5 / 18.7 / 18.6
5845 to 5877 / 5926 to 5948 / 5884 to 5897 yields 2.67 angstrom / 18.7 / 18.7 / 18.7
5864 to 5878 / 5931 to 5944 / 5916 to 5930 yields 0.10 angstrom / 18.8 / 18.7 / 18.7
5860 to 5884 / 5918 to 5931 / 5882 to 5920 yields 3.48 angstrom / 18.7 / 18.6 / 18.6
